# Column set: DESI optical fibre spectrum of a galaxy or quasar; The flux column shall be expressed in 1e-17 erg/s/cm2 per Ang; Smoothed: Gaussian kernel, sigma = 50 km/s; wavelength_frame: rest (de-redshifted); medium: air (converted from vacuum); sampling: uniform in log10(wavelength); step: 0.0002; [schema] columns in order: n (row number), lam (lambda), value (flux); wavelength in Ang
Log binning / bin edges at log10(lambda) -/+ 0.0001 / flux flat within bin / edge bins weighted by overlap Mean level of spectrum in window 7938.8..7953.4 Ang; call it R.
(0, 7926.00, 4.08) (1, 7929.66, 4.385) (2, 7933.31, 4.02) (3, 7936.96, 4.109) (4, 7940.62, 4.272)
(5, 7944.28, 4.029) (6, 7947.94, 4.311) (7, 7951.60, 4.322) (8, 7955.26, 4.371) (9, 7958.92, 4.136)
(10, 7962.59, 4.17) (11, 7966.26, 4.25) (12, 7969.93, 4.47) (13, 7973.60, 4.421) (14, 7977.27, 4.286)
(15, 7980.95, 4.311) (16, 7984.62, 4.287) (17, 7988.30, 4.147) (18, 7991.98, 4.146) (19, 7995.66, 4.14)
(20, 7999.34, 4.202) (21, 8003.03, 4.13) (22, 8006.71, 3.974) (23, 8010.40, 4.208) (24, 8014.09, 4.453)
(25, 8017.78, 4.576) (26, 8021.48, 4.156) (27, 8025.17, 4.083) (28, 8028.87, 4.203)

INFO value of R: 4.23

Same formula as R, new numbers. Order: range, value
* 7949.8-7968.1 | 4.25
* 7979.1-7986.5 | 4.3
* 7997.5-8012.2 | 4.13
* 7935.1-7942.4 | 4.19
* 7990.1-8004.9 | 4.16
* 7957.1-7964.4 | 4.15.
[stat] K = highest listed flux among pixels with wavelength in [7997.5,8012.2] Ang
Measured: 4.208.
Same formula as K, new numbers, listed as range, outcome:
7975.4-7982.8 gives 4.311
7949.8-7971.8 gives 4.47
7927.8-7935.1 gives 4.385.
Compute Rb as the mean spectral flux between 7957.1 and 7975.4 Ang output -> 4.29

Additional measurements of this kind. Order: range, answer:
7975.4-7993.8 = 4.24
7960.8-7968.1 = 4.21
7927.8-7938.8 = 4.17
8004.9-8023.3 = 4.27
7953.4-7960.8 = 4.26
